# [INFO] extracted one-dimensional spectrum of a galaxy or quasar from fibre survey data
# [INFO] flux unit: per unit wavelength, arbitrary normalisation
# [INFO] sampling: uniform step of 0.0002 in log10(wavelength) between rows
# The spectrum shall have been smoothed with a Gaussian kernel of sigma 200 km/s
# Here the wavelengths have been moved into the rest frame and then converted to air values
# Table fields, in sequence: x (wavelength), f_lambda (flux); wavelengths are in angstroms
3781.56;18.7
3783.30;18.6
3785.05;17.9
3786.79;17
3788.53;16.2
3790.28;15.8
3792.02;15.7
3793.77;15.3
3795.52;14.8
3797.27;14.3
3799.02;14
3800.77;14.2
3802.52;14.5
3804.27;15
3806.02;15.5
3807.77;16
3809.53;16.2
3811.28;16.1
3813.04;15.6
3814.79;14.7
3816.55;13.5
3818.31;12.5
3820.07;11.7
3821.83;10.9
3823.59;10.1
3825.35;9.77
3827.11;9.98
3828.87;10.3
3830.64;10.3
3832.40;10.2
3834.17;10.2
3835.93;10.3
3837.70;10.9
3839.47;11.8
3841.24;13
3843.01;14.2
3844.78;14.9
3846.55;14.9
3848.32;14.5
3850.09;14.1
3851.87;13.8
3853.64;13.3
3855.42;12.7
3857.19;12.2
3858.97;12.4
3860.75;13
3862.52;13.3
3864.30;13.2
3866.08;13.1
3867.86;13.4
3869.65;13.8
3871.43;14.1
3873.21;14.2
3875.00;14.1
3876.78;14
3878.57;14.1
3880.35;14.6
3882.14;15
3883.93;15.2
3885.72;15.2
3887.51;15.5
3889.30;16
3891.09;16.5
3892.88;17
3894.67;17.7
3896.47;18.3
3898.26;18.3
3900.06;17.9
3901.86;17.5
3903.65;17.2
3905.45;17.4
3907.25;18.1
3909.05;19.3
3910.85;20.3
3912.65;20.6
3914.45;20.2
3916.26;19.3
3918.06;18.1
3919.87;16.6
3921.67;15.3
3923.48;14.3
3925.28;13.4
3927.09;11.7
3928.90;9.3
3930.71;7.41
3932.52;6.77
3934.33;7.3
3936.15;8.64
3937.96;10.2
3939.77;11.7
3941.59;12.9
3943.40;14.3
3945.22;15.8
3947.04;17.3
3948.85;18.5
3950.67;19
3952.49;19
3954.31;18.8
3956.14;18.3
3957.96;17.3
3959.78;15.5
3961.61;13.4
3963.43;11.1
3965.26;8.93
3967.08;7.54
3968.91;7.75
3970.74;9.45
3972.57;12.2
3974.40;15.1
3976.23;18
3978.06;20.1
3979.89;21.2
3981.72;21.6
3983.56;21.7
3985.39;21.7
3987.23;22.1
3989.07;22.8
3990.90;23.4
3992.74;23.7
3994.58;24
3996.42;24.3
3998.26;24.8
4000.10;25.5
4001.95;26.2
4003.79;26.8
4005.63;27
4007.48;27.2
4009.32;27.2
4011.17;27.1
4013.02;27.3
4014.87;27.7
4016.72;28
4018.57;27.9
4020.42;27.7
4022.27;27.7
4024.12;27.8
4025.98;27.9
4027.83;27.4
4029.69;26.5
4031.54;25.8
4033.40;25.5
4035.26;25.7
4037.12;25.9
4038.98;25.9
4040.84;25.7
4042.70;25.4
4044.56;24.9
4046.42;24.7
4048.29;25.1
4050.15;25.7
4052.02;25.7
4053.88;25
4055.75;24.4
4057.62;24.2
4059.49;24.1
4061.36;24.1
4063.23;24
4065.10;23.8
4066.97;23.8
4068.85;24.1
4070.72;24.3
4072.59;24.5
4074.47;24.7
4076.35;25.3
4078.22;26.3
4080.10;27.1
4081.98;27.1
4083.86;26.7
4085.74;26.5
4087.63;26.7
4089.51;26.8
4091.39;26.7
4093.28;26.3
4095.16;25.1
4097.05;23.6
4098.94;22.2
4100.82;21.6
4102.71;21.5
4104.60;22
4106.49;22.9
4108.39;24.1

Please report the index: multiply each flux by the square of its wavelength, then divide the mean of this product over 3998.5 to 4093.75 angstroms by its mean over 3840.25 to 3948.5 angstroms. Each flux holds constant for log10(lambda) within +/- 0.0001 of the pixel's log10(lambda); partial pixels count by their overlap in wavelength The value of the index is 1.91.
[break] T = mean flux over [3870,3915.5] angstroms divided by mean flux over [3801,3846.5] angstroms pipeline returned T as 1.31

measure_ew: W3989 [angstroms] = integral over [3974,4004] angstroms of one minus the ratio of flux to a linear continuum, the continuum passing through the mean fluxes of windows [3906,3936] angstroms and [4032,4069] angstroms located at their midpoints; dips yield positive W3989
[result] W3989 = -3.63 angstroms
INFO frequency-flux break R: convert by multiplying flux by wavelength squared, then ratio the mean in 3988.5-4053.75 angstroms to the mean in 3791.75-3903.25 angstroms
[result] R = 2.04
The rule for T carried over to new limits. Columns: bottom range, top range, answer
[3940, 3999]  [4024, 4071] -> 1.45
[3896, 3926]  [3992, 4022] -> 1.49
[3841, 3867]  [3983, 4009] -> 1.81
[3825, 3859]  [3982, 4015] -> 2.04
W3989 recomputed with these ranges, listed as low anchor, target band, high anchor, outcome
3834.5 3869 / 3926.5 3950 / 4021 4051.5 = 9.2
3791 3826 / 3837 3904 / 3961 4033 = 8.7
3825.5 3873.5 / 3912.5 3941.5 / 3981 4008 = 8.7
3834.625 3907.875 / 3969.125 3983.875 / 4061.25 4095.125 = 2.5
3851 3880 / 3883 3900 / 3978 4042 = -1.2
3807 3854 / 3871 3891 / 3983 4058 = 1.7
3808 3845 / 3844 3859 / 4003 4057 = 0.3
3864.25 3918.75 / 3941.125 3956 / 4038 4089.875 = 1.7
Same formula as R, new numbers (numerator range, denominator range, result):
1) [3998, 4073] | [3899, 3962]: 1.77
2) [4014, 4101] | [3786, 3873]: 2.15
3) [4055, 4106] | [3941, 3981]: 1.73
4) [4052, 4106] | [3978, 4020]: 1.03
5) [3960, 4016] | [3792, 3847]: 1.71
